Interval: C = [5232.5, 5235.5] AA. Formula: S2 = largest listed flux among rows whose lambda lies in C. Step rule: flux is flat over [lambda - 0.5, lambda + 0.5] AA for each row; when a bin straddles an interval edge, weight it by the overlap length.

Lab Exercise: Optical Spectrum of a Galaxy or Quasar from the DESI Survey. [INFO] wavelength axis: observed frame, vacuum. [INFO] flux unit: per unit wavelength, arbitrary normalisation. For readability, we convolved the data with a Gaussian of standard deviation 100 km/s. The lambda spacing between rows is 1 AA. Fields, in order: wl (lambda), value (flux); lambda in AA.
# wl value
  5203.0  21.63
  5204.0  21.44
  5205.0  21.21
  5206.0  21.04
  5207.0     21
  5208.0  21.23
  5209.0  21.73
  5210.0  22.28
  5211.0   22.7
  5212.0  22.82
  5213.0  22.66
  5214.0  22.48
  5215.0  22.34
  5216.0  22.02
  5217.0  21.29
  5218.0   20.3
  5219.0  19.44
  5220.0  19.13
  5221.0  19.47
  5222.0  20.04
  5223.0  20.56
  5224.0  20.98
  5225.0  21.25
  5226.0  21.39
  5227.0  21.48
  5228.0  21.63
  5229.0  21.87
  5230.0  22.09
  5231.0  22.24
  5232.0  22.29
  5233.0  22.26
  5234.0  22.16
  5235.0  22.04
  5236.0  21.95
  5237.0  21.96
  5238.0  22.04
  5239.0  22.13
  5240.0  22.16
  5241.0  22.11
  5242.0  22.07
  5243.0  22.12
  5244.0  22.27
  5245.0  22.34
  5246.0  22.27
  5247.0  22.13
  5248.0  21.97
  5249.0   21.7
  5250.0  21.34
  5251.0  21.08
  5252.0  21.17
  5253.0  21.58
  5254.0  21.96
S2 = 22.26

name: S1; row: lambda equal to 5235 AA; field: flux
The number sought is 22.04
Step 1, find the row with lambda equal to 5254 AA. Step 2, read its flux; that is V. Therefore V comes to 21.96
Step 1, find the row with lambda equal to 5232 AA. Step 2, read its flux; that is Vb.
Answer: 22.29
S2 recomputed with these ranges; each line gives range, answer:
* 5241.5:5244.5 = 22.27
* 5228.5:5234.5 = 22.29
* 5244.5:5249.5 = 22.34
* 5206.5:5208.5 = 21.23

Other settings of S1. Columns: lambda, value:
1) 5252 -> 21.17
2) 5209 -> 21.73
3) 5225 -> 21.25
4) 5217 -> 21.29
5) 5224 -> 20.98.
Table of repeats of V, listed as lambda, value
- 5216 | 22.02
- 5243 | 22.12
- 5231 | 22.24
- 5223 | 20.56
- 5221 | 19.47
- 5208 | 21.23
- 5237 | 21.96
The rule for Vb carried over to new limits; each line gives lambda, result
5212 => 22.82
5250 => 21.34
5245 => 22.34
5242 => 22.07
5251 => 21.08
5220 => 19.13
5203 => 21.63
